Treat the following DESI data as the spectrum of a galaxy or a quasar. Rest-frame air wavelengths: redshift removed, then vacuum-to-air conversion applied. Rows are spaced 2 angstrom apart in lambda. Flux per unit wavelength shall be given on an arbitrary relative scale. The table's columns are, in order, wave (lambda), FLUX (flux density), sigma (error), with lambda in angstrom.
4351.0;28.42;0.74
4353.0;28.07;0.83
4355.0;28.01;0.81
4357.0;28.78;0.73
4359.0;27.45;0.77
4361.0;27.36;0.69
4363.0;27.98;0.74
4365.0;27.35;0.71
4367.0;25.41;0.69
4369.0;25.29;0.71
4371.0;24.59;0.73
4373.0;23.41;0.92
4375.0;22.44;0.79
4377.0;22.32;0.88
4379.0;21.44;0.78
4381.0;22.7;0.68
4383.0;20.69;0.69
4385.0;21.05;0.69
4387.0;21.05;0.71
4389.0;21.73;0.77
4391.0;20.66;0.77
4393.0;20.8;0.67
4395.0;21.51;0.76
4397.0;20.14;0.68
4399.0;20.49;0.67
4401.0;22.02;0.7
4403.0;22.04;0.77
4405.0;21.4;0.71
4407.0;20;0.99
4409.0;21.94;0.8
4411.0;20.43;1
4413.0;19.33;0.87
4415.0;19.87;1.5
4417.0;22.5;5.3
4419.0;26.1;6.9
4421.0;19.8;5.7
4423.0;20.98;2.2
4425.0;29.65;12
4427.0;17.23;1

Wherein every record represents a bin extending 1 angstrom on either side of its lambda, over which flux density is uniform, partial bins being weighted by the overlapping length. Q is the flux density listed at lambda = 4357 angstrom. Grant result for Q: 28.78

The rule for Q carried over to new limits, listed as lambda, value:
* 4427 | 17.23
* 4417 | 22.5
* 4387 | 21.05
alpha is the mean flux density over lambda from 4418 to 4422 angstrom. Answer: 23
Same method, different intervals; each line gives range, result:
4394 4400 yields 20.7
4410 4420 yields 21.6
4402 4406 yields 21.7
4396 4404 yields 21.2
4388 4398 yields 21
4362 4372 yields 26.1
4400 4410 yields 21.5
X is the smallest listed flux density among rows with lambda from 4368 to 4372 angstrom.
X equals 24.59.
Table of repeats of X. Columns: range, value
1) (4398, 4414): 19.33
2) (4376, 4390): 20.69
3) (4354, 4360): 27.45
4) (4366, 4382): 21.44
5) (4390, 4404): 20.14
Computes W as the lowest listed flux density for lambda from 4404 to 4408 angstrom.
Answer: 20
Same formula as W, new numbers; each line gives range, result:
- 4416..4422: 19.8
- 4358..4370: 25.29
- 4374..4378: 22.32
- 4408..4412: 20.43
